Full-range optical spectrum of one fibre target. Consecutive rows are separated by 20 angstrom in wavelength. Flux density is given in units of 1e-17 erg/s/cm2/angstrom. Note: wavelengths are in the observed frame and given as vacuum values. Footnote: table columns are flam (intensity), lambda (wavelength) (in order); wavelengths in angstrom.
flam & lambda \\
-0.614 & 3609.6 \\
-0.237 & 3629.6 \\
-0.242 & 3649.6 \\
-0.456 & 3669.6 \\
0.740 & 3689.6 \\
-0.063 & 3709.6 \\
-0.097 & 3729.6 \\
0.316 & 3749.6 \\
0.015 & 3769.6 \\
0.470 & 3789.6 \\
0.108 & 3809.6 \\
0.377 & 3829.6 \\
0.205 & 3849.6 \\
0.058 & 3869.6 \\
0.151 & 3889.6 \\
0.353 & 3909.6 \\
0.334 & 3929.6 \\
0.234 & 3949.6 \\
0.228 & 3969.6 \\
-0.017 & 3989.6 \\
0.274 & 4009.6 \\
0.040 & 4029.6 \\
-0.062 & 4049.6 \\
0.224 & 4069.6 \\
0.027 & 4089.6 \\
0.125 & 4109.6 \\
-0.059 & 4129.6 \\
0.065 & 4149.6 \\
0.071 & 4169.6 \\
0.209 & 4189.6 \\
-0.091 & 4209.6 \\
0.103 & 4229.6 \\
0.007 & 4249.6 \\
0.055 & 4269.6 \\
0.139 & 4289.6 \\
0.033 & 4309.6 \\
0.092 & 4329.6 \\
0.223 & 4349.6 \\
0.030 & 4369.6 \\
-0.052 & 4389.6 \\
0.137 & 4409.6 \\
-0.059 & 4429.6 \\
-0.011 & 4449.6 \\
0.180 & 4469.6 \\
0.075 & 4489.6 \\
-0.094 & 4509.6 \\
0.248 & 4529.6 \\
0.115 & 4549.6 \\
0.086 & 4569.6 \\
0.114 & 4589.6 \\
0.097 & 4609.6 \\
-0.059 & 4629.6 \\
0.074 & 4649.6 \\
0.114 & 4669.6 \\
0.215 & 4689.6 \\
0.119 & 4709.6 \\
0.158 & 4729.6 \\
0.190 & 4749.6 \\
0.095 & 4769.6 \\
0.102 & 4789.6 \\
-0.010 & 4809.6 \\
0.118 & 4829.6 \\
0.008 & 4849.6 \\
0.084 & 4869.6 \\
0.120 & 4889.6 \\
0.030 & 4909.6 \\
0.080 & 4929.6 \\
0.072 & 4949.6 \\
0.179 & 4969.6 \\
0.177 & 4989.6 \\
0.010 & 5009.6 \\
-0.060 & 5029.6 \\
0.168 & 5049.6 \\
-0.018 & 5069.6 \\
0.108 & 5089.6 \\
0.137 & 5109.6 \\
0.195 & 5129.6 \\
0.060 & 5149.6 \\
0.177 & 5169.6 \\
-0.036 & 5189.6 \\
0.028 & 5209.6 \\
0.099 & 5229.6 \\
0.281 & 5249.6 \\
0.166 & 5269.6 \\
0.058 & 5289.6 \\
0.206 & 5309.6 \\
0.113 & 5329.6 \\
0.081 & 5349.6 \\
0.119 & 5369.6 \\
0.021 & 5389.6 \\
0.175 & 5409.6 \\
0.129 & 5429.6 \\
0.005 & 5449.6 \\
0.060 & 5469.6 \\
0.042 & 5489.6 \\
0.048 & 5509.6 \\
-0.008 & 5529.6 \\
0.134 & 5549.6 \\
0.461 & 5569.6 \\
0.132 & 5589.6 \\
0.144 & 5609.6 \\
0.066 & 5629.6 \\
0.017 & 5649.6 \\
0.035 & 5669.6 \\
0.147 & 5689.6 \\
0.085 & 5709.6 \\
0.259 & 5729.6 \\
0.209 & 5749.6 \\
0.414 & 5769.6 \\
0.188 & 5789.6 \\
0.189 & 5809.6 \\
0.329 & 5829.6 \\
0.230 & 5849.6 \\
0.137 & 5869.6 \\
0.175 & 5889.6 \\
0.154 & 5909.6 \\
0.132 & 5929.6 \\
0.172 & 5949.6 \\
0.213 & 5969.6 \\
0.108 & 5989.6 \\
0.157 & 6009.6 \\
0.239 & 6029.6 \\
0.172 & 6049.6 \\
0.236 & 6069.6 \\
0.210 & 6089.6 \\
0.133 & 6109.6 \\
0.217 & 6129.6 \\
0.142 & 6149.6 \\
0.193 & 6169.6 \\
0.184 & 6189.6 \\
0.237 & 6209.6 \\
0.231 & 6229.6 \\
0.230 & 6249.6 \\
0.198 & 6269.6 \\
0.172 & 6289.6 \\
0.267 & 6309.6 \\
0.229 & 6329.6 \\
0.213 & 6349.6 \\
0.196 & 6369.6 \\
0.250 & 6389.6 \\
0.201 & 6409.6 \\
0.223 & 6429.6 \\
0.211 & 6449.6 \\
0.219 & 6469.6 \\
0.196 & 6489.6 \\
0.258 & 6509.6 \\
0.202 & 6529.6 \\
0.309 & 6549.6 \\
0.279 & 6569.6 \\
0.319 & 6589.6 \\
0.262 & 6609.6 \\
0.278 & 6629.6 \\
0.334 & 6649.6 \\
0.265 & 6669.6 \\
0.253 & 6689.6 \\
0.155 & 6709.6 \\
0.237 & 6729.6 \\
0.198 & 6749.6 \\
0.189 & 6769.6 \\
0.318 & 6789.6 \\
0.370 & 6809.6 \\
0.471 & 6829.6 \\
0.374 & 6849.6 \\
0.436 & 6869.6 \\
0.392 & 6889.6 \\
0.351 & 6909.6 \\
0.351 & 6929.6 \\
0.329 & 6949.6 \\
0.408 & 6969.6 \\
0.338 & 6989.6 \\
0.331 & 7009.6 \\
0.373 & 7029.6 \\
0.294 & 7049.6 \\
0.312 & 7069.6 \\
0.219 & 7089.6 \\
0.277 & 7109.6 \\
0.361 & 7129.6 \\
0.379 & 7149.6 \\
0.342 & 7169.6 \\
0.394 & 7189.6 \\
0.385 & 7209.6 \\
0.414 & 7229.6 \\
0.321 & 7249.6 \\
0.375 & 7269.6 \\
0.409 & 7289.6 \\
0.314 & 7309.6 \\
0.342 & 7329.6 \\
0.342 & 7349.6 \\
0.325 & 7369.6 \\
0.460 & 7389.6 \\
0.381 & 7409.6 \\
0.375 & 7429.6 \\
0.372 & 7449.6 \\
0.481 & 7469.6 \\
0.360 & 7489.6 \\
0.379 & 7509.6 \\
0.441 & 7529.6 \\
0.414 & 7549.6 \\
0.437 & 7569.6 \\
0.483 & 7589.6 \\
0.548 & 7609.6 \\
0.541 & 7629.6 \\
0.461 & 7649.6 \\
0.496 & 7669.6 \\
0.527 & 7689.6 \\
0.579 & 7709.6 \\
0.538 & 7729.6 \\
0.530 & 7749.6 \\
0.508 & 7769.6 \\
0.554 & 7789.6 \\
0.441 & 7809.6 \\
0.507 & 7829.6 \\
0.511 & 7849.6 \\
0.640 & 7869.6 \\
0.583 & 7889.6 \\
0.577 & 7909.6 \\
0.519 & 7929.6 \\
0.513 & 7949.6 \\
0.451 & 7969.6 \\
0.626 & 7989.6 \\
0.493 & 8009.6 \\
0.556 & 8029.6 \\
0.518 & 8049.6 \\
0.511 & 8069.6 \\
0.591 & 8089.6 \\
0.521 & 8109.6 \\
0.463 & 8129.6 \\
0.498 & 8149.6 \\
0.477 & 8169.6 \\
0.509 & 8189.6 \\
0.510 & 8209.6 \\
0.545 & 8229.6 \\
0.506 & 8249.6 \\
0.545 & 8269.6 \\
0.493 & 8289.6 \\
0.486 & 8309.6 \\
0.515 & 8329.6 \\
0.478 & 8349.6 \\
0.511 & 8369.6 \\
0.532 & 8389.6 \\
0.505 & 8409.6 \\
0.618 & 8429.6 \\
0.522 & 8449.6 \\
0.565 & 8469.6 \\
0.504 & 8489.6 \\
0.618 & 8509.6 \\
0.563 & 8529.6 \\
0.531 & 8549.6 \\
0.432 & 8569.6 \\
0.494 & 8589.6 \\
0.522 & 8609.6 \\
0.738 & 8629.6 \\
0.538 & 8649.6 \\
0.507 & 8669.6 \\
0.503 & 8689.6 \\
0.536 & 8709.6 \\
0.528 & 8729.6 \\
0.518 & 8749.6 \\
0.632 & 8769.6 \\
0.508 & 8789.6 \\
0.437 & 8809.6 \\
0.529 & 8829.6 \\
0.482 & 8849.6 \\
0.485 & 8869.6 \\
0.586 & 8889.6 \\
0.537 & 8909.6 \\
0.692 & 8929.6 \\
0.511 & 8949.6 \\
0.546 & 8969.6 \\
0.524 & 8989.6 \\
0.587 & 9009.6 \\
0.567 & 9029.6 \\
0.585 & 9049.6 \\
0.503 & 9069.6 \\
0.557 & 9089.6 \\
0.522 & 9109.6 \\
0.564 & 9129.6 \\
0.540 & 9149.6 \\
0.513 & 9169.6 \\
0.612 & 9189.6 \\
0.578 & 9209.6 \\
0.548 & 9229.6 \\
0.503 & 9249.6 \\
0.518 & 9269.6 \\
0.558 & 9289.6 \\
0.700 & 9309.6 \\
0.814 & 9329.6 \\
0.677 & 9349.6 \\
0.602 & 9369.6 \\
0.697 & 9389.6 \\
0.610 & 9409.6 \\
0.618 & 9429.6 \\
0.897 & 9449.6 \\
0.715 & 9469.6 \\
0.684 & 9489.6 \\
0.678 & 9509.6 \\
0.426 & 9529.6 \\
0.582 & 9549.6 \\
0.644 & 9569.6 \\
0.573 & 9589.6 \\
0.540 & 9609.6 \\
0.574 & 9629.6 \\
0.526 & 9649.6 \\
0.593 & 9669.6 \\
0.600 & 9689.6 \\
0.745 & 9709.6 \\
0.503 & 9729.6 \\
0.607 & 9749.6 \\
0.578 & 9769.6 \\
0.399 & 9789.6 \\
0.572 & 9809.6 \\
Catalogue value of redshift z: 0.704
